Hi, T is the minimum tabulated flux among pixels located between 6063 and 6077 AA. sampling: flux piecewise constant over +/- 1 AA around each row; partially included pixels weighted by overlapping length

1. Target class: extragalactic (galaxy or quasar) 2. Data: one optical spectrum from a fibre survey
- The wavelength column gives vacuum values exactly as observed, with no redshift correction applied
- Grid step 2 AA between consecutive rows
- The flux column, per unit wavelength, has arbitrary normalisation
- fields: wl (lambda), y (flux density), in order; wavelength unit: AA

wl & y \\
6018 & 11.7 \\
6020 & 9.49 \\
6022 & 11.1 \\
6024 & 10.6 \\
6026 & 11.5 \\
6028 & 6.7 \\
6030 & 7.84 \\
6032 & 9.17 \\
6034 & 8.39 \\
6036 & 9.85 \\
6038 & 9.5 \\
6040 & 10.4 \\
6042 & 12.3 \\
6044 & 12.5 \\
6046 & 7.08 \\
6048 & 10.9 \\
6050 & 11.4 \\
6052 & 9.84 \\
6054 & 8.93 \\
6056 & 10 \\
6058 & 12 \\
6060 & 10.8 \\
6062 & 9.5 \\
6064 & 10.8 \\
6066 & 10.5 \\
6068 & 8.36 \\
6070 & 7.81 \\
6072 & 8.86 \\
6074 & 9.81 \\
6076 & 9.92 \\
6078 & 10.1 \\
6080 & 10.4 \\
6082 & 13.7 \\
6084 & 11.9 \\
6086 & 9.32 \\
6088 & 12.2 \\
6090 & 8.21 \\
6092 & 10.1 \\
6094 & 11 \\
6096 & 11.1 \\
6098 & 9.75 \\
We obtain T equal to 7.81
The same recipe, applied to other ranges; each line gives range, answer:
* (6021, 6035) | 6.7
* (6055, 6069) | 8.36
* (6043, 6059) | 7.08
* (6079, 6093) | 8.21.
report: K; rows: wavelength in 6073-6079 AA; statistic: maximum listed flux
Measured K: 10.1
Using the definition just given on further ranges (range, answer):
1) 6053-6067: 12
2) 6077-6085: 13.7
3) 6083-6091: 12.2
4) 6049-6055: 11.4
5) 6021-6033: 11.5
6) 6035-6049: 12.5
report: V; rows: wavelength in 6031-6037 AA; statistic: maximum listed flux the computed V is 9.85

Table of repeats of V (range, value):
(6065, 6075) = 10.5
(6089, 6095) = 11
